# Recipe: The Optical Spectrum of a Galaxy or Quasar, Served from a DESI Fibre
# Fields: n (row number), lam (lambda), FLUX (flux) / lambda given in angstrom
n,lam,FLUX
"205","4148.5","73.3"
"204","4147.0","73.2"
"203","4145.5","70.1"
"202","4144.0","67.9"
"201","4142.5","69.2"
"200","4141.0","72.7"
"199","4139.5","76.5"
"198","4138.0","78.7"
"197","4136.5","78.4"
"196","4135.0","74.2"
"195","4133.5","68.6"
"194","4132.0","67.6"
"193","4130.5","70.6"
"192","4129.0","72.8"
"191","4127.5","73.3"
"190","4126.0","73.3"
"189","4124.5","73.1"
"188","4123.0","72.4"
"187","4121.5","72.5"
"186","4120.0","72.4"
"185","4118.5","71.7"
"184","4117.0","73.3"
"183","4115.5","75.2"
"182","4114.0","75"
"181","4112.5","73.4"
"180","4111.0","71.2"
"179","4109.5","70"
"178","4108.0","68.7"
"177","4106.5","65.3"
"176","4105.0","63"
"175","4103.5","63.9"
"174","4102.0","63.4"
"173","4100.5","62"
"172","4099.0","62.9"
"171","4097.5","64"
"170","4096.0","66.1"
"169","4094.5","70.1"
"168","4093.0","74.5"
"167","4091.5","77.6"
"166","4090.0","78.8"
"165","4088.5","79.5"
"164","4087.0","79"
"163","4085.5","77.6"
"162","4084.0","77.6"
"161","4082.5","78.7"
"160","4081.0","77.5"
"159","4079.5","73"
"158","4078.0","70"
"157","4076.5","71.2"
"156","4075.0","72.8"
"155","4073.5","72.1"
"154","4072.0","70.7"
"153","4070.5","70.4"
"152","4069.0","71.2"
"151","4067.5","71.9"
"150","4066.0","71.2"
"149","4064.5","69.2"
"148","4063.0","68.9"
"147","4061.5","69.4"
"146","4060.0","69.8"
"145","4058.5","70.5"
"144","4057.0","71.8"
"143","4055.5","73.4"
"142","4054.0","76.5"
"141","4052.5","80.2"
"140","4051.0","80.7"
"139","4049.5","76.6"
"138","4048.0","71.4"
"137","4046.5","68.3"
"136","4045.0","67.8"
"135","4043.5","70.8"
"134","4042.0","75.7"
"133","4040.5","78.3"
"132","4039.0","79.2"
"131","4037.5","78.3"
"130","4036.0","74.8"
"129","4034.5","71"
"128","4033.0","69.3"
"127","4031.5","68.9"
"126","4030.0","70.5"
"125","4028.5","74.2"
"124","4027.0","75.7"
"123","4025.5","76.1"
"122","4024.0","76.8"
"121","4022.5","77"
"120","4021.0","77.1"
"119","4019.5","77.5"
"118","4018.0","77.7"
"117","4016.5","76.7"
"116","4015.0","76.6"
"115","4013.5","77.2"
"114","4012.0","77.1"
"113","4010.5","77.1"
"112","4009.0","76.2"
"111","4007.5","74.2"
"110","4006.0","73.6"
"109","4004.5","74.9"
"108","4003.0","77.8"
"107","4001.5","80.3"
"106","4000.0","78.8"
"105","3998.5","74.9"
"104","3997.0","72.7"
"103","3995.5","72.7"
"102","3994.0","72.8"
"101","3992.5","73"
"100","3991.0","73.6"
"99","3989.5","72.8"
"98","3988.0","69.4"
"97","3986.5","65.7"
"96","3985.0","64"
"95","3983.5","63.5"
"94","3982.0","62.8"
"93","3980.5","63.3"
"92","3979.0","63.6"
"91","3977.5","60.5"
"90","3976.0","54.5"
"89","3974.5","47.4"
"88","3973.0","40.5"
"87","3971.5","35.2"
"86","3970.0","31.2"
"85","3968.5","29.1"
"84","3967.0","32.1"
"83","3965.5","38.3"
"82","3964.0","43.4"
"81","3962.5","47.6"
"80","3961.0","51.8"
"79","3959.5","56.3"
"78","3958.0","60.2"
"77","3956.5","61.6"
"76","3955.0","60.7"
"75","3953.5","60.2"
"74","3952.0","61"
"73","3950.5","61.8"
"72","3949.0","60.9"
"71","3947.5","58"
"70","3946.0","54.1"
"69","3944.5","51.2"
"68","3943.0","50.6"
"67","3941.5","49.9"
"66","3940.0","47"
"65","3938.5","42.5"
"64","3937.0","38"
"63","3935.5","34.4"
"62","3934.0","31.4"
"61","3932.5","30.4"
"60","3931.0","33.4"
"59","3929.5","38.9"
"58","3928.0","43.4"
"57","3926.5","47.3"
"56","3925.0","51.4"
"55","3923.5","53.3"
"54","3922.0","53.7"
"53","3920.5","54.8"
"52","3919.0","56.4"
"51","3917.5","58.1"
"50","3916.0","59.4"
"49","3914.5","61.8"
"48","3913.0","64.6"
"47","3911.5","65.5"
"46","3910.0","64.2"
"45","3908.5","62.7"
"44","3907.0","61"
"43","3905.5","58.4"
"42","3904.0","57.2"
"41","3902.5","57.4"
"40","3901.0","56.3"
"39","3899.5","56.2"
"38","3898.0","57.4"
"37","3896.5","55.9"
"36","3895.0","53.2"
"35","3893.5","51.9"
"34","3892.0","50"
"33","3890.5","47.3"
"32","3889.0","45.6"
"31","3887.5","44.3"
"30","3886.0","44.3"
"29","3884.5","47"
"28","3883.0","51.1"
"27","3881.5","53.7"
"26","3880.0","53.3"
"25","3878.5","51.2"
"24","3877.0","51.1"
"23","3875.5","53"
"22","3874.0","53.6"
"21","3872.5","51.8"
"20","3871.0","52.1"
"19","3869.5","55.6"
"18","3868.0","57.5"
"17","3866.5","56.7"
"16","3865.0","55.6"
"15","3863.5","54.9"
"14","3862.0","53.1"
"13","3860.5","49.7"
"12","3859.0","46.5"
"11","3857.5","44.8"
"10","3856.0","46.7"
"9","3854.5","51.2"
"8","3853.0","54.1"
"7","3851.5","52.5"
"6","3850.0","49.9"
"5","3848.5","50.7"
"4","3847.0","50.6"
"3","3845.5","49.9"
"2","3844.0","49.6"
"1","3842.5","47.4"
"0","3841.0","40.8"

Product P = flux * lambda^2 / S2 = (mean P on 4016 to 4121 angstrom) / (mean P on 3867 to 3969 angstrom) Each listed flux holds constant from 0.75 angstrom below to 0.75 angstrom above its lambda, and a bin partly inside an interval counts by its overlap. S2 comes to 1.52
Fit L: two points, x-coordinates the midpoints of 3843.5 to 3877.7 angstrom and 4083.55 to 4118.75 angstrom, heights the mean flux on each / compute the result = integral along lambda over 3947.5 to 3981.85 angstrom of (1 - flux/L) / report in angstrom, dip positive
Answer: 5.0 angstrom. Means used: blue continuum 51.8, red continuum 70.9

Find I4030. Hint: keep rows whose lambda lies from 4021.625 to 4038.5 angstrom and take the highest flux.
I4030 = 78.3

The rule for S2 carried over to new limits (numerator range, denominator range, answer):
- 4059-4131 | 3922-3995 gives 1.47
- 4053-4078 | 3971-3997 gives 1.19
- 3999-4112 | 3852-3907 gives 1.53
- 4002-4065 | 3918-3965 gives 1.56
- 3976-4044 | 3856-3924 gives 1.43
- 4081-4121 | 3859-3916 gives 1.46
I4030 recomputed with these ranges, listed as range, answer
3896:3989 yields 69.4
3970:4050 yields 80.3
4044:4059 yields 80.7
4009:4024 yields 77.7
